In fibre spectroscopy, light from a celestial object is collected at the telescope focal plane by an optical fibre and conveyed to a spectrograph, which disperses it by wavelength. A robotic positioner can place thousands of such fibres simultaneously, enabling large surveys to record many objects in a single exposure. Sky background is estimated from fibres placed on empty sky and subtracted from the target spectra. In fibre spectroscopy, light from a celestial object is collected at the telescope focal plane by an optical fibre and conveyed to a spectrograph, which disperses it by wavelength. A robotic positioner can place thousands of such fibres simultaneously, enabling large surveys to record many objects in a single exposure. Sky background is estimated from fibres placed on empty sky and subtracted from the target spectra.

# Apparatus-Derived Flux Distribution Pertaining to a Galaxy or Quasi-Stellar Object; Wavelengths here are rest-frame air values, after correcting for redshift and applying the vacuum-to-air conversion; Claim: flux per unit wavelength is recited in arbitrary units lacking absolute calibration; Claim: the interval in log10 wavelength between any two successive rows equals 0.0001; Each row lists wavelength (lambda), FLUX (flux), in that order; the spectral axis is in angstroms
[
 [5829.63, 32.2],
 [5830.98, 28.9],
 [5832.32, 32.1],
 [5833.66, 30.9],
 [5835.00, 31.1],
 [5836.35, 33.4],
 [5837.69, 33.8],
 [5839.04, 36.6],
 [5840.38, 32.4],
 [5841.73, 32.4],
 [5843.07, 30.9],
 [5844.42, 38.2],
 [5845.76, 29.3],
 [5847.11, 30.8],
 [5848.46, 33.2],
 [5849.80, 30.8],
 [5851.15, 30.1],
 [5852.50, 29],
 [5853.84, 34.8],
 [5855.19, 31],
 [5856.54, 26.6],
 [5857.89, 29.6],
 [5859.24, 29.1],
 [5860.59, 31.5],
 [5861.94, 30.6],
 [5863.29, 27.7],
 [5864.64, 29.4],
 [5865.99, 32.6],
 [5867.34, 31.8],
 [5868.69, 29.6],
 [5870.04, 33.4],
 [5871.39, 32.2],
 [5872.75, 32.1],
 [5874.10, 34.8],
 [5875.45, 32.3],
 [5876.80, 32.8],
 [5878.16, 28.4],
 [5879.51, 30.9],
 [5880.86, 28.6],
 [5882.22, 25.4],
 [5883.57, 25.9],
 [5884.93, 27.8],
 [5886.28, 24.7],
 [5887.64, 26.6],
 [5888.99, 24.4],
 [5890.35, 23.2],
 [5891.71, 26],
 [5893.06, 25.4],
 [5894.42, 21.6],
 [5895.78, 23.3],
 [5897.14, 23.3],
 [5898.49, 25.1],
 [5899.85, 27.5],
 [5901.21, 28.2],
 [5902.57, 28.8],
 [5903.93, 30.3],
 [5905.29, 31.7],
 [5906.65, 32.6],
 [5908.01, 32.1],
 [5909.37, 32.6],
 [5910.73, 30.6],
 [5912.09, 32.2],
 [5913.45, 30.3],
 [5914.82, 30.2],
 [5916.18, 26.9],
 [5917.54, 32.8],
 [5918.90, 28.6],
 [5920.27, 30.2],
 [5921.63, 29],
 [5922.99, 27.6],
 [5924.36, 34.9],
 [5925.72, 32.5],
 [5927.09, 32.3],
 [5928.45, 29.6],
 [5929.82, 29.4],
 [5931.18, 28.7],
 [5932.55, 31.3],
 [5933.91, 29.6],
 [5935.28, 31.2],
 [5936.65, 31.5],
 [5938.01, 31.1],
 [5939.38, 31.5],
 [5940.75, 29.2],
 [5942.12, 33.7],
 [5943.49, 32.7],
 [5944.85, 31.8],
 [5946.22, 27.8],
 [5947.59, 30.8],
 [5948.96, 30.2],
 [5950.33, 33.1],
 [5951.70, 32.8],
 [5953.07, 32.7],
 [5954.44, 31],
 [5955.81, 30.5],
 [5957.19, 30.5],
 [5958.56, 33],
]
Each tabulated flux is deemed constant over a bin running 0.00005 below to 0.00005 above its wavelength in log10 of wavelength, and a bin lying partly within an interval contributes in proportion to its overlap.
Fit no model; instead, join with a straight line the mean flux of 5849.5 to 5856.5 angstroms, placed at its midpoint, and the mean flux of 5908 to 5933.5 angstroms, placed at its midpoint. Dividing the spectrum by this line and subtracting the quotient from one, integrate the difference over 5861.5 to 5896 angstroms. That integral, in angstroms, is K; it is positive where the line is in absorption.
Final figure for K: 2.4 angstroms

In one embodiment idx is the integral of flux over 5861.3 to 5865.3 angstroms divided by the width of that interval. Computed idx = 29.2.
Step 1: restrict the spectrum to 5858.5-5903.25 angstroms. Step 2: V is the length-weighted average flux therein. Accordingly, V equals 28.3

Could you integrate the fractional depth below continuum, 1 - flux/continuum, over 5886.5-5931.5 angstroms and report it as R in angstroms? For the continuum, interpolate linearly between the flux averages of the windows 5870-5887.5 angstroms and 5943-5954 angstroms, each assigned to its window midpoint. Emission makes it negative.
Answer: 2.6 angstroms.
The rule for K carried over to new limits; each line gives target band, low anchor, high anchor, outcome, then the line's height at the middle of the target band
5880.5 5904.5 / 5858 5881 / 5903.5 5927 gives 4.0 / 31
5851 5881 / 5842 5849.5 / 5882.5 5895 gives -2.1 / 29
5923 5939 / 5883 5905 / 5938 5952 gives -0.6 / 29.8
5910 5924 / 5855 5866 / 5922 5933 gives 0.3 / 30.5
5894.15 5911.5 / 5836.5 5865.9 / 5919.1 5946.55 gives 1.4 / 31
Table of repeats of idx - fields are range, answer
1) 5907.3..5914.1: 31.6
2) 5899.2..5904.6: 28.7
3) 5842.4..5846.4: 32.9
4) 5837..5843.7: 33.3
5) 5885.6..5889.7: 25.2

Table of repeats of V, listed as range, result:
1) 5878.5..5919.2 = 27.9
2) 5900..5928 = 30.6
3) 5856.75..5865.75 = 29.6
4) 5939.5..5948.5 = 31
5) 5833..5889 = 30.7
